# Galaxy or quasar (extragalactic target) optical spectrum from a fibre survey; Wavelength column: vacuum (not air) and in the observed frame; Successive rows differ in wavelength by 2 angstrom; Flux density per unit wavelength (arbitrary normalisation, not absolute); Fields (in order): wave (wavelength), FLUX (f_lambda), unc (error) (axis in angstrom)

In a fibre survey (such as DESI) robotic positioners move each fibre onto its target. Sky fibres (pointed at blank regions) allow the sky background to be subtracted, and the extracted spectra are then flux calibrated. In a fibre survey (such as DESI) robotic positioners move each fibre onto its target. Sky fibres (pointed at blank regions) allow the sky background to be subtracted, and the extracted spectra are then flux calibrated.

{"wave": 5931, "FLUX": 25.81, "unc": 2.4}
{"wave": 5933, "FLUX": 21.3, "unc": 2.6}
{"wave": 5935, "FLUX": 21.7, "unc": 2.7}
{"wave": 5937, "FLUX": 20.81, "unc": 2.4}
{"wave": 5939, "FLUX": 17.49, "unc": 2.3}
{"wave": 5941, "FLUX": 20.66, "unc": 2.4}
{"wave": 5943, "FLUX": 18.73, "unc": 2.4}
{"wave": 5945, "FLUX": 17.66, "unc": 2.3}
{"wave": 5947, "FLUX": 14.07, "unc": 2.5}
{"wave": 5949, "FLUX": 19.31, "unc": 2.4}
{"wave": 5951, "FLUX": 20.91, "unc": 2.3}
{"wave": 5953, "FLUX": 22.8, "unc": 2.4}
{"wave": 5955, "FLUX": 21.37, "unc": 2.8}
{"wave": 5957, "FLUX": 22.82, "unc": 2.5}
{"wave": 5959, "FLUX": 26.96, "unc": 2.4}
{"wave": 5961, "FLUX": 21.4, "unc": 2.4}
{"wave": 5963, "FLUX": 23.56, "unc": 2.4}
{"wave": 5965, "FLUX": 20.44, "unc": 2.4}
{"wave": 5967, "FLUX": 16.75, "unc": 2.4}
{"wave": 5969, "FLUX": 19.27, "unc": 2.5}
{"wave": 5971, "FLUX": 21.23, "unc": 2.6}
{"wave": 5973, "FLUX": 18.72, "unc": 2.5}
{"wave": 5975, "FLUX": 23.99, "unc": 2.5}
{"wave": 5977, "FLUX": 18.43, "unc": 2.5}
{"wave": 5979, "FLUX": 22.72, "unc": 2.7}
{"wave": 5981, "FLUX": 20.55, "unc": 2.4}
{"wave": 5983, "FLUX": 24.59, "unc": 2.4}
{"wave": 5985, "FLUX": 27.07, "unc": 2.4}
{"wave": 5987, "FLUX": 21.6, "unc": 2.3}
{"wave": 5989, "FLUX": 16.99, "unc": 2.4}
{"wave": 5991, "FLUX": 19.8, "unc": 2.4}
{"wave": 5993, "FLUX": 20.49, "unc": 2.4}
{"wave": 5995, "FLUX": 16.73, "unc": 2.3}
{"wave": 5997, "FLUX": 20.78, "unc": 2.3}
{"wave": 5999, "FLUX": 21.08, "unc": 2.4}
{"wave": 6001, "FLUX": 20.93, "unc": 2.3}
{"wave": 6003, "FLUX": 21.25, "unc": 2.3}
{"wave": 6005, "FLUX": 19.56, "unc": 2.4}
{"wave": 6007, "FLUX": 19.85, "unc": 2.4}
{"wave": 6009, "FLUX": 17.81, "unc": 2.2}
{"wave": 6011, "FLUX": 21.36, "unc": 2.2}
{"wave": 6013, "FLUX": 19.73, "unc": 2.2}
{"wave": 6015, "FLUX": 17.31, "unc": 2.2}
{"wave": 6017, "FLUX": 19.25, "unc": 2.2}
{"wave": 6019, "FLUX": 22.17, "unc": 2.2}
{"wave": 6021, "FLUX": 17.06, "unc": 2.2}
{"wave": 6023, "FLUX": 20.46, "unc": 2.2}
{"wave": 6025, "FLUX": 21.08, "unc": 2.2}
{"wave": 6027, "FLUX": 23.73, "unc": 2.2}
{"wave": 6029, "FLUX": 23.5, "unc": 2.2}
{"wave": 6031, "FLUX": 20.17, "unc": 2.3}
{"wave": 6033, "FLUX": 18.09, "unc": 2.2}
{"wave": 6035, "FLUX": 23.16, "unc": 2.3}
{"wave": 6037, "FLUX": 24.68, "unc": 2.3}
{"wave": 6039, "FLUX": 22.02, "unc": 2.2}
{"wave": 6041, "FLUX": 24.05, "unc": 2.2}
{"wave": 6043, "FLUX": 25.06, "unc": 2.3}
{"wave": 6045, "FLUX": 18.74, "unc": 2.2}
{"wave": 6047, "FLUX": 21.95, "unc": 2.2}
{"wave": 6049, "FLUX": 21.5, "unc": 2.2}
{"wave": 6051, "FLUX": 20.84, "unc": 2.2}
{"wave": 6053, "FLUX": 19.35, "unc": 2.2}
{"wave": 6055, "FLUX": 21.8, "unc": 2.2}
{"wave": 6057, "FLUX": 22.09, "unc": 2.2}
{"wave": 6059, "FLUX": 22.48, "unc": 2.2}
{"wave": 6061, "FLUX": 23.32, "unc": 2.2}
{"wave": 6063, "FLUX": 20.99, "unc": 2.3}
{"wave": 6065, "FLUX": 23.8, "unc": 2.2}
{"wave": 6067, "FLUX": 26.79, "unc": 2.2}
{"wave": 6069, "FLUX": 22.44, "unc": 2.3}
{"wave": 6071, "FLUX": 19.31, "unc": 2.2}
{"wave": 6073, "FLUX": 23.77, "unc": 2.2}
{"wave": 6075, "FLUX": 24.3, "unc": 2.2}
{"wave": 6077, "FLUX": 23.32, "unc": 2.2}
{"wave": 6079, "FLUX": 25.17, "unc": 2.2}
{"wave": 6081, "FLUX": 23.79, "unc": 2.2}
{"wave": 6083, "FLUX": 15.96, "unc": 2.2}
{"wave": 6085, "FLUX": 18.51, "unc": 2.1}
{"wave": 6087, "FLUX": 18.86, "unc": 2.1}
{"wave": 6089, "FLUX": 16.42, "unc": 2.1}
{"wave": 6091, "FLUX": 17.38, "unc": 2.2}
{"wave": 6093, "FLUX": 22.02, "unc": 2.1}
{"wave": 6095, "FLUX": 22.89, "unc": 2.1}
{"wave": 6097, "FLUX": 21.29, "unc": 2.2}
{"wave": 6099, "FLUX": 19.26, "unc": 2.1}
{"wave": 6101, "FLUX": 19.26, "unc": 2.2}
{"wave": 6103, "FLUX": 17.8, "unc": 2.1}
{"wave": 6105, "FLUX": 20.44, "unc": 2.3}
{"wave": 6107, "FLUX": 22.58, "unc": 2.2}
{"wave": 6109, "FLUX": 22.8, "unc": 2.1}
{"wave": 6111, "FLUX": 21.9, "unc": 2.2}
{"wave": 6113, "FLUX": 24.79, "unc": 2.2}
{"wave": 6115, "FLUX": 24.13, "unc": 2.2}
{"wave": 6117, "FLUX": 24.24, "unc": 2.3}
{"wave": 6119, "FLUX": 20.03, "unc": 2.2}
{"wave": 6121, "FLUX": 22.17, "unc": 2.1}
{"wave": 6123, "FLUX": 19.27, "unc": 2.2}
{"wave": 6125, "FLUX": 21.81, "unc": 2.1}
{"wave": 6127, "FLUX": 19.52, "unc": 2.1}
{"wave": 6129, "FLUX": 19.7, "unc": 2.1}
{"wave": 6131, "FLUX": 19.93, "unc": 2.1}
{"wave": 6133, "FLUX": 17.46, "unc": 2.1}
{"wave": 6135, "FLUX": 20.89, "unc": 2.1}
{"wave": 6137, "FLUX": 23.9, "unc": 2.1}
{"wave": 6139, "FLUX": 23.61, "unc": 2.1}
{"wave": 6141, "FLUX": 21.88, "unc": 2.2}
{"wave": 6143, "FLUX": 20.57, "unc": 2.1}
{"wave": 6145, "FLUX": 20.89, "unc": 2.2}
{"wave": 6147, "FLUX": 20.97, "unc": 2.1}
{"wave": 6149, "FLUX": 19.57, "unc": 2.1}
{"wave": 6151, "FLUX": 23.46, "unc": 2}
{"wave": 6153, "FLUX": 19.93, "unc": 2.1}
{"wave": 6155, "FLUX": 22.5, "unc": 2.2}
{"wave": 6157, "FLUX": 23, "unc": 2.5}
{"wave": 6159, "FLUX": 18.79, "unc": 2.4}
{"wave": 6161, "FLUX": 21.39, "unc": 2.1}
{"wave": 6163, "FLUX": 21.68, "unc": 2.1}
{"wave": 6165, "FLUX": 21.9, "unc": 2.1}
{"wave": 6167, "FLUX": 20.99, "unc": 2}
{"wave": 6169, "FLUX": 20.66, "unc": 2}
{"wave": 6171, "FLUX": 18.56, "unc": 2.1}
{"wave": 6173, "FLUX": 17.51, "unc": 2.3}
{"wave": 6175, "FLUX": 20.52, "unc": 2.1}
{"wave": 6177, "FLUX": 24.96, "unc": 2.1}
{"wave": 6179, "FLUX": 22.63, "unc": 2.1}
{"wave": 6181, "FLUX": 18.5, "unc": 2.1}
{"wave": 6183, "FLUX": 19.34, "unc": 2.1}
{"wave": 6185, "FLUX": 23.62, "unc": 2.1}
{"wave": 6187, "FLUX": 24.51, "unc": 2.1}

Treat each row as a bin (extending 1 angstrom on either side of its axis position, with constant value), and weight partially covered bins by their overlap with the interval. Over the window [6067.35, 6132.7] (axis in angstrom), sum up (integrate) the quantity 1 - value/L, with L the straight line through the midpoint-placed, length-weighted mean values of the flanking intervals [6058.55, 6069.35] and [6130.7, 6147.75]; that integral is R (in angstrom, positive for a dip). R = 3.5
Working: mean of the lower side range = 23.4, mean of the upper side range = 21.2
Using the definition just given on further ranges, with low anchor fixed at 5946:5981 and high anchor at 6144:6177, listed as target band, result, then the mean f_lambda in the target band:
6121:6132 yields 0.3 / 20.2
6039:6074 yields -2.3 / 22.2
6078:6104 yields 1.2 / 19.9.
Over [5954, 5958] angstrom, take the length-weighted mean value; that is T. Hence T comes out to 22.1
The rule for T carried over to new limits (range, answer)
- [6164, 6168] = 21.4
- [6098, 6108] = 19.9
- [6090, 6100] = 20.6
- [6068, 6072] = 20.9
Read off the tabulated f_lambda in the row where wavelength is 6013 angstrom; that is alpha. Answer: 19.73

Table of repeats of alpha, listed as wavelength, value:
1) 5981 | 20.55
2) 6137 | 23.9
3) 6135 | 20.89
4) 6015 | 17.31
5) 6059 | 22.48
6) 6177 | 24.96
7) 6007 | 19.85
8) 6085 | 18.51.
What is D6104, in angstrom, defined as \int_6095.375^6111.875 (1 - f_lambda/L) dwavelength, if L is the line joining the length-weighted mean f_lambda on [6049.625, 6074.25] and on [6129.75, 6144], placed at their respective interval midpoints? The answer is 0.69 angstrom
